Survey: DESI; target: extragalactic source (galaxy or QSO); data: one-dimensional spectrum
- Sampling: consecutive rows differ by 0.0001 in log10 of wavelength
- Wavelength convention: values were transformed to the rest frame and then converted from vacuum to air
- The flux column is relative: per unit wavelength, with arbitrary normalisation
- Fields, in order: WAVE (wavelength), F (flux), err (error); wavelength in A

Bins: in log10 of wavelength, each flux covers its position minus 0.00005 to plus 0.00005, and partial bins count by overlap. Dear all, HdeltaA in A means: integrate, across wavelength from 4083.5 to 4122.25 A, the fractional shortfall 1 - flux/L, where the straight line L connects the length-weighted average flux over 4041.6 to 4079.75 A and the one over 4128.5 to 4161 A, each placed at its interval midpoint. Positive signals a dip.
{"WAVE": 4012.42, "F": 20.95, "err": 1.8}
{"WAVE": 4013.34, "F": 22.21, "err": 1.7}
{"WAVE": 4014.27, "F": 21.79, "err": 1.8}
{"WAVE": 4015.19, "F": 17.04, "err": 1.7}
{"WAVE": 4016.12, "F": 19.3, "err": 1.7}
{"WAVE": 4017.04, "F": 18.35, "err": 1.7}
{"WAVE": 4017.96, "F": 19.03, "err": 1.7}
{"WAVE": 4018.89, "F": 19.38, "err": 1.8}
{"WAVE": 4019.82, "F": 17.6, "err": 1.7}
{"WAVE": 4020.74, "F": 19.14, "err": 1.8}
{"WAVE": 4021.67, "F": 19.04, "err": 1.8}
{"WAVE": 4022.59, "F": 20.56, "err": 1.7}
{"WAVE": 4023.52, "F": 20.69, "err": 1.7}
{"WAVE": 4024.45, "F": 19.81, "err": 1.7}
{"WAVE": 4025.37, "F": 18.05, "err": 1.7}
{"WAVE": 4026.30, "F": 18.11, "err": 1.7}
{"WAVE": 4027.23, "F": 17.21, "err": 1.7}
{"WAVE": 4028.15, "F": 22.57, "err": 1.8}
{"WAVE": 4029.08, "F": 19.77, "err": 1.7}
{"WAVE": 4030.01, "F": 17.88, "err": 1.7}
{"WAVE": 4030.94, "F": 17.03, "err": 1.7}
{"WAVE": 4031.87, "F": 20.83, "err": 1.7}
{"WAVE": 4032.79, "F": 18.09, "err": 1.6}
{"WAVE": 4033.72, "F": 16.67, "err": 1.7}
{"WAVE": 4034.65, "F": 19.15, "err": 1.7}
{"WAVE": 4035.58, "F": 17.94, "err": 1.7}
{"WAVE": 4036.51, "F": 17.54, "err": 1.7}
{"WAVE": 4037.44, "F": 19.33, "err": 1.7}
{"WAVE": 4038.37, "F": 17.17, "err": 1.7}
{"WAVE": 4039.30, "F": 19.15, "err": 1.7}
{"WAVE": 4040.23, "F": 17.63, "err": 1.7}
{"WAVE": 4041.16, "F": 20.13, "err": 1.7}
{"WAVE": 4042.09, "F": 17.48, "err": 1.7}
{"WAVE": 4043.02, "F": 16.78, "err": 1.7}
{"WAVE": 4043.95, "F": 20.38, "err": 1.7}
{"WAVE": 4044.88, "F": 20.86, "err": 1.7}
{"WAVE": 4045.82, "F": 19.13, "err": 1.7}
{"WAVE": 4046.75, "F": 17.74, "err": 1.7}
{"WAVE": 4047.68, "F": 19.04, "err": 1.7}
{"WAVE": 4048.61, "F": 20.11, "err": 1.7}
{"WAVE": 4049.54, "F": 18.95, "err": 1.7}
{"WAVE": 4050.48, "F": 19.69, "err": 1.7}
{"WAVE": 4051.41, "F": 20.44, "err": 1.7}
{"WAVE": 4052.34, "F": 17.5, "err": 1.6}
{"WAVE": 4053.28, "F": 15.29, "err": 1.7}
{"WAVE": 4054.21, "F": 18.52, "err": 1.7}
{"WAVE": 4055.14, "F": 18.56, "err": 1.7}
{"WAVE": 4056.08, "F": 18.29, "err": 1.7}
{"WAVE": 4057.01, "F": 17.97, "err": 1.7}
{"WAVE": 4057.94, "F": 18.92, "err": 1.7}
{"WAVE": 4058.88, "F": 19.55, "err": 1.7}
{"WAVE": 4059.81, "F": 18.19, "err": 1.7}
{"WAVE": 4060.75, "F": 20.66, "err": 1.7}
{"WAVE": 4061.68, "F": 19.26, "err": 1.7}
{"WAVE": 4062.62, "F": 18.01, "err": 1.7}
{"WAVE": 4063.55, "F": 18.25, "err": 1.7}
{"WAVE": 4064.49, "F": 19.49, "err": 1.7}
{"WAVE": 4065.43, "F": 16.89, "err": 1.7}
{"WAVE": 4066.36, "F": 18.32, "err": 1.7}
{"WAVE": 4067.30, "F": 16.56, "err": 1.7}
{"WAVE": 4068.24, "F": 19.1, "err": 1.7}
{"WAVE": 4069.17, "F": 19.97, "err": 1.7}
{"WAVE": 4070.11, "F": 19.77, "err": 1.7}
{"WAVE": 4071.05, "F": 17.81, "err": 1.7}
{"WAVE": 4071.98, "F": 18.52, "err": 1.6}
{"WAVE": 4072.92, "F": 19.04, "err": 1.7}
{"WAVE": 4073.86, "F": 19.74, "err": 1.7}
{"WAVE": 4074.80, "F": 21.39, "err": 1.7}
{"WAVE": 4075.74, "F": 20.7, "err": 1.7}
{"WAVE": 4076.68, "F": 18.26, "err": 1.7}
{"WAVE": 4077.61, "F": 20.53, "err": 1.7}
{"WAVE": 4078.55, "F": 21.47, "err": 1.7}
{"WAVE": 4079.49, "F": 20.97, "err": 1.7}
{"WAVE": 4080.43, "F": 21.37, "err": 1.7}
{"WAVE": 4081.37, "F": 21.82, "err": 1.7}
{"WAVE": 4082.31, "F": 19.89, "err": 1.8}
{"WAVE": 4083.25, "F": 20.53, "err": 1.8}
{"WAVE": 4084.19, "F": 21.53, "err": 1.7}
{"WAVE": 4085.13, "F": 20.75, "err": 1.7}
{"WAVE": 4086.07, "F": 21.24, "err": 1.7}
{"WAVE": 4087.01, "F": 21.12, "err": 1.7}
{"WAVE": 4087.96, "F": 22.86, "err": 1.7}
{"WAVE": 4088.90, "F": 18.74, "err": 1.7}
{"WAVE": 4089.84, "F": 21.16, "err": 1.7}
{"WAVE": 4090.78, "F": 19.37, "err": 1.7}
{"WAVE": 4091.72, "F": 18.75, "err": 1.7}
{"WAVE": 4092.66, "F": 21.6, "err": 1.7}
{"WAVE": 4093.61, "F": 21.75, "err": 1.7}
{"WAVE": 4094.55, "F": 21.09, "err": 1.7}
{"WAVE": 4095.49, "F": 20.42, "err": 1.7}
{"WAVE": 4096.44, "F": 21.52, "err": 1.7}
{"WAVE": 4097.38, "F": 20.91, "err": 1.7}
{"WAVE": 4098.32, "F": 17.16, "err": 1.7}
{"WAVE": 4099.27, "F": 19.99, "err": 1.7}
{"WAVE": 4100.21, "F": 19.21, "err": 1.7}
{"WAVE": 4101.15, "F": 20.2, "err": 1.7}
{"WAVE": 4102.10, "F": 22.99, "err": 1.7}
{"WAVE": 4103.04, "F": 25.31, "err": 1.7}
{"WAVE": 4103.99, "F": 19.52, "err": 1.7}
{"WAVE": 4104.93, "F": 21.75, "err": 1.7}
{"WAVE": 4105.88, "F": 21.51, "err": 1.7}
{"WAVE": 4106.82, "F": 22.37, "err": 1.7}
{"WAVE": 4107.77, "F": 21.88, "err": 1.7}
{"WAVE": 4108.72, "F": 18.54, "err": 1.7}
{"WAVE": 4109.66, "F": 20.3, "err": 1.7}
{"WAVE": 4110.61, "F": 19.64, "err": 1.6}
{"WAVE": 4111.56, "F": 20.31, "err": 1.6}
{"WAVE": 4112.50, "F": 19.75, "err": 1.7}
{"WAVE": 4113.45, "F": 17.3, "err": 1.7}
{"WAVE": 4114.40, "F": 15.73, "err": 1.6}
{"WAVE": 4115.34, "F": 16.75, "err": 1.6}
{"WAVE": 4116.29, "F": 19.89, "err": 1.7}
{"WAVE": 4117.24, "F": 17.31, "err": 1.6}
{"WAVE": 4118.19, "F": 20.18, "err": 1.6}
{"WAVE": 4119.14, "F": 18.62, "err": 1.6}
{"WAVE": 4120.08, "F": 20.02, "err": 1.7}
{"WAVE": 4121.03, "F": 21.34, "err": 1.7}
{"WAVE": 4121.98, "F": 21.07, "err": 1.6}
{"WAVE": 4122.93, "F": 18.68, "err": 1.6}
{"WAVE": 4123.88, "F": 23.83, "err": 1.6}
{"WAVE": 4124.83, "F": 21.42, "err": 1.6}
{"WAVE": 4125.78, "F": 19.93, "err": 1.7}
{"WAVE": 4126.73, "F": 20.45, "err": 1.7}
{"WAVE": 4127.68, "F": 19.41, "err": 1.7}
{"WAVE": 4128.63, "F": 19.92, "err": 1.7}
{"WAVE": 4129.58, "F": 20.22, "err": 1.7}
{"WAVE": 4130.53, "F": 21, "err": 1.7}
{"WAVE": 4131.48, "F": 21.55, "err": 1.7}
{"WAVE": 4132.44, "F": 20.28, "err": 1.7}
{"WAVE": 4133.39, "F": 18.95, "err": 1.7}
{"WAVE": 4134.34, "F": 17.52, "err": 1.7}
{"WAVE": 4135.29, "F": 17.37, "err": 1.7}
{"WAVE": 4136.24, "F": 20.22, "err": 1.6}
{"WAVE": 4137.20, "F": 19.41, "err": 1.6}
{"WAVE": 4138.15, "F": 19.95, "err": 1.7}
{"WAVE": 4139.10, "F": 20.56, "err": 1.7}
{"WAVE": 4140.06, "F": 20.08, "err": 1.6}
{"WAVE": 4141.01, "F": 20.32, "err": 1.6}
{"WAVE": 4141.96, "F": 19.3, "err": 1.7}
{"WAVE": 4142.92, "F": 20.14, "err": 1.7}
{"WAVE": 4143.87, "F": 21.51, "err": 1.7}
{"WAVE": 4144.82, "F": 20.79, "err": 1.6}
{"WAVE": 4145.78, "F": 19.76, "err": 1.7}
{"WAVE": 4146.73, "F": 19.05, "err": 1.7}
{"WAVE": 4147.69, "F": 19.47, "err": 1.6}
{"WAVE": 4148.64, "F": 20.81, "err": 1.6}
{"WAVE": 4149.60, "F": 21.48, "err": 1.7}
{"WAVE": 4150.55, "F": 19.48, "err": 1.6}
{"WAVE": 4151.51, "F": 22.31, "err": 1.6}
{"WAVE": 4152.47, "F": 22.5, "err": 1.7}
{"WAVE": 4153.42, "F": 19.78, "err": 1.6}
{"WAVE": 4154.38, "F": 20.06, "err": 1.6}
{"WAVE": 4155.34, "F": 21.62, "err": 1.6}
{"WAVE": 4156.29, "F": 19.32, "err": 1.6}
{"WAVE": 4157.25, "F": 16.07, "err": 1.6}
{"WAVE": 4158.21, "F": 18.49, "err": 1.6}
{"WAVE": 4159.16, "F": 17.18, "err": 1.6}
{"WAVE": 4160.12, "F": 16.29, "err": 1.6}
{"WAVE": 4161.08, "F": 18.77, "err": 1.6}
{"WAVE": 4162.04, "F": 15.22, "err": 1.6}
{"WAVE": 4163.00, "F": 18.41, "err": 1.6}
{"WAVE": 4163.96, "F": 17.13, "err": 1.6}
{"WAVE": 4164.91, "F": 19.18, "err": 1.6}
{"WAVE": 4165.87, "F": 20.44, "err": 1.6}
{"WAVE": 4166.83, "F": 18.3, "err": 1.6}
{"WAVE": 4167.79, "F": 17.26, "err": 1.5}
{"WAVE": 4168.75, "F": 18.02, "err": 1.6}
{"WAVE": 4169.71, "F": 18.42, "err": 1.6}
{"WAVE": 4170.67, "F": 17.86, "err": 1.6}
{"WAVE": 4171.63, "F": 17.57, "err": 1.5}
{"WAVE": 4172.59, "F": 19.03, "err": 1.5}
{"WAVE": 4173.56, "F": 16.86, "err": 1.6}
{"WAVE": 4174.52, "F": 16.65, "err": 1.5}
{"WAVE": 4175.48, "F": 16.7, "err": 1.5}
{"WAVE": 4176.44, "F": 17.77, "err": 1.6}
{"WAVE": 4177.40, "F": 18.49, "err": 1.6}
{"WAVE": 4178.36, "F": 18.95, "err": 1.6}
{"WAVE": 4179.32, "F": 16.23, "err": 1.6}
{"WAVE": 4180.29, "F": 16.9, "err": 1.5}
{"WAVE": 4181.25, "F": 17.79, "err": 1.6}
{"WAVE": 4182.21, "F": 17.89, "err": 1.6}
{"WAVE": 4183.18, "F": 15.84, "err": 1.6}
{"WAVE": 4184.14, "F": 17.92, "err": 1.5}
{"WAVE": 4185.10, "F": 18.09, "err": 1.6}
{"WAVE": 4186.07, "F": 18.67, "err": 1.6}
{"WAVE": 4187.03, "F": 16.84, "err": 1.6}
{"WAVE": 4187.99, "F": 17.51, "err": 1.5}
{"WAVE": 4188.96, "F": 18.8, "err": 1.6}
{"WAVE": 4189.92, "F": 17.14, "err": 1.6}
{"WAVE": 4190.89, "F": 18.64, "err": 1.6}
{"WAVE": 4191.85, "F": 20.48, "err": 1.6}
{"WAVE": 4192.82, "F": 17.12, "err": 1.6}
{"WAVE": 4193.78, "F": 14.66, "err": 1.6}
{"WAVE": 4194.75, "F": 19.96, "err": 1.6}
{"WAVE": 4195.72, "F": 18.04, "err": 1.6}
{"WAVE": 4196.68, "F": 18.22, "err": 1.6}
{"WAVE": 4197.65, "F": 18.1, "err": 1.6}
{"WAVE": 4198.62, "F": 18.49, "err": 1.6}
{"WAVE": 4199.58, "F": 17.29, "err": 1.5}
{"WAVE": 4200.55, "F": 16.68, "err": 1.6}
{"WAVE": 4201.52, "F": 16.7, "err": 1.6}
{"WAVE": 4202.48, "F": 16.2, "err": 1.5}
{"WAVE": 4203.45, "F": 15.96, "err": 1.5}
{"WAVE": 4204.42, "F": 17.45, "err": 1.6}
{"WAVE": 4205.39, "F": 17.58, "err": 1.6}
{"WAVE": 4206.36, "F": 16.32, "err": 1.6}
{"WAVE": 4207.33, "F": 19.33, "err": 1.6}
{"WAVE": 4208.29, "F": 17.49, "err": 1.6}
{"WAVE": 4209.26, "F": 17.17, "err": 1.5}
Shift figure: -1.8 A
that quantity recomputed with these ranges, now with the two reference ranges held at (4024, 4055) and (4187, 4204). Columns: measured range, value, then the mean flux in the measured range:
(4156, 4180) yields 0.05 A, 17.8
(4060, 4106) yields -4.48 A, 20.2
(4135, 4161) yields -2.63 A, 19.8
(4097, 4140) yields -4.42 A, 20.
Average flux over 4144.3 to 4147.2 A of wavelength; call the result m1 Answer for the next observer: 19.9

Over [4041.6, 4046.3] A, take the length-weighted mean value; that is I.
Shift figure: 18.9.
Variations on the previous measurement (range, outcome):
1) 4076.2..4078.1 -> 19.5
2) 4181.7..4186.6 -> 17.7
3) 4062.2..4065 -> 18.6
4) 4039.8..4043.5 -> 18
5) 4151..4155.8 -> 21.2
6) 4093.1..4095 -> 21.4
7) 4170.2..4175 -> 17.6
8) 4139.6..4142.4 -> 20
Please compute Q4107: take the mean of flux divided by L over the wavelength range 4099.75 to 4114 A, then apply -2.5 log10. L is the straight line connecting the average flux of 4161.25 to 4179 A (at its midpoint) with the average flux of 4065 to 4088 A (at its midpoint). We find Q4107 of -0.07 mag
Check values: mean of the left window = 20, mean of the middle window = 20.7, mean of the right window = 17.9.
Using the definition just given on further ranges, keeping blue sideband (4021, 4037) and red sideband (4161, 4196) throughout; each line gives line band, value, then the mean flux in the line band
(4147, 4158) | -0.12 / 20.2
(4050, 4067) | 0.01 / 18.5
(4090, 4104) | -0.13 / 20.7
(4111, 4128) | -0.08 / 19.6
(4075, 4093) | -0.12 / 20.7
